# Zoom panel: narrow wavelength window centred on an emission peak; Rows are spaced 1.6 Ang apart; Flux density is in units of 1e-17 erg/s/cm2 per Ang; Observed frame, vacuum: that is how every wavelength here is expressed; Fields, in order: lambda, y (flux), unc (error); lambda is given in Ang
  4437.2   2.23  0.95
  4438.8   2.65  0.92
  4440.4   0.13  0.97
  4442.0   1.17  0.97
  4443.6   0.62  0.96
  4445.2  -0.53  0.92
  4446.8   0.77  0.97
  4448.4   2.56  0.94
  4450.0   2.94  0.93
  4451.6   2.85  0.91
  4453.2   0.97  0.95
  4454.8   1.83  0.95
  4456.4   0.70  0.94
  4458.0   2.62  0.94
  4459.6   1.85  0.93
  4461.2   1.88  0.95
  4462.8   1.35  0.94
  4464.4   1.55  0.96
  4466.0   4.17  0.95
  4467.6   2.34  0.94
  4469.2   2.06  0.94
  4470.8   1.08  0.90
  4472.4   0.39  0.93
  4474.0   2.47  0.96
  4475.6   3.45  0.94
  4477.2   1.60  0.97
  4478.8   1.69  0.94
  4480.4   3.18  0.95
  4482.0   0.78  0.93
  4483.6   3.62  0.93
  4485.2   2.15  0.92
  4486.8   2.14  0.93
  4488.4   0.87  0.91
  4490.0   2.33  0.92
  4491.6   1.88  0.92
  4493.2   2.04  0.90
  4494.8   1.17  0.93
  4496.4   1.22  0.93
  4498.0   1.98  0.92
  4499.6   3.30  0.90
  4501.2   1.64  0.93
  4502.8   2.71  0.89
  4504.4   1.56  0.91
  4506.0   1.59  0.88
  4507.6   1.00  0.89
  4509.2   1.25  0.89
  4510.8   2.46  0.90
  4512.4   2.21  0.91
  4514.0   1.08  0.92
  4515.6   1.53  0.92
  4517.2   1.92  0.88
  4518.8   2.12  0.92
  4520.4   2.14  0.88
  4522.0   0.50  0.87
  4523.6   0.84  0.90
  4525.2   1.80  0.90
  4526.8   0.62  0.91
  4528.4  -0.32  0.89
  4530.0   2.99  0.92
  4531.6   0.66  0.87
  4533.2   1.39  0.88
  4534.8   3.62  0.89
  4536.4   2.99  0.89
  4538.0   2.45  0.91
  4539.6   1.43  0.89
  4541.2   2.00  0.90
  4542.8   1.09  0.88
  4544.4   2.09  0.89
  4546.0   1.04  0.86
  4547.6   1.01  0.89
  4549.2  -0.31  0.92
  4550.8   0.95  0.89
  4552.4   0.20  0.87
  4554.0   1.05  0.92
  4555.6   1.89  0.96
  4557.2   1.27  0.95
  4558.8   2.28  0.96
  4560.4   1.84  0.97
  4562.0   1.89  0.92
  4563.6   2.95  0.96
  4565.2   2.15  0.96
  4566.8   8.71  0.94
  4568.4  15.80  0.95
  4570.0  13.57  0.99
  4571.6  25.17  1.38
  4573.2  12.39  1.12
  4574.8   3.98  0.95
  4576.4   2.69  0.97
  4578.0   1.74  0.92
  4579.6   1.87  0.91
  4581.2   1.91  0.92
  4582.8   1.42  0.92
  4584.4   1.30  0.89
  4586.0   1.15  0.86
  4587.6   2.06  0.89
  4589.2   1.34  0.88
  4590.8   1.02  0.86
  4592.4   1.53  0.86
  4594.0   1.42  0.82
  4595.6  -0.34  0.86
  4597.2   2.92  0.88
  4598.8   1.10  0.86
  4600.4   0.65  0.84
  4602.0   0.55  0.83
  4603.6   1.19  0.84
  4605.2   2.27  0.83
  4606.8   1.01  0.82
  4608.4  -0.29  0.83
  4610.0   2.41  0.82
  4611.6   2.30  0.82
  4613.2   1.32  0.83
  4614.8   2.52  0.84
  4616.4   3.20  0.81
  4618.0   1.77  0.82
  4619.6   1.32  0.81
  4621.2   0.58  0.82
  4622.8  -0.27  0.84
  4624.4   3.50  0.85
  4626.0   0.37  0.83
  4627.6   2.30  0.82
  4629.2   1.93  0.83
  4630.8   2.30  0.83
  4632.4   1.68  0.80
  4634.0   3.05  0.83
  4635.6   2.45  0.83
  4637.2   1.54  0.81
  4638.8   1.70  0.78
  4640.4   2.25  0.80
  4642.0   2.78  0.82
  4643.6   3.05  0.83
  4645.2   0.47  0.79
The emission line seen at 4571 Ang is [O II]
